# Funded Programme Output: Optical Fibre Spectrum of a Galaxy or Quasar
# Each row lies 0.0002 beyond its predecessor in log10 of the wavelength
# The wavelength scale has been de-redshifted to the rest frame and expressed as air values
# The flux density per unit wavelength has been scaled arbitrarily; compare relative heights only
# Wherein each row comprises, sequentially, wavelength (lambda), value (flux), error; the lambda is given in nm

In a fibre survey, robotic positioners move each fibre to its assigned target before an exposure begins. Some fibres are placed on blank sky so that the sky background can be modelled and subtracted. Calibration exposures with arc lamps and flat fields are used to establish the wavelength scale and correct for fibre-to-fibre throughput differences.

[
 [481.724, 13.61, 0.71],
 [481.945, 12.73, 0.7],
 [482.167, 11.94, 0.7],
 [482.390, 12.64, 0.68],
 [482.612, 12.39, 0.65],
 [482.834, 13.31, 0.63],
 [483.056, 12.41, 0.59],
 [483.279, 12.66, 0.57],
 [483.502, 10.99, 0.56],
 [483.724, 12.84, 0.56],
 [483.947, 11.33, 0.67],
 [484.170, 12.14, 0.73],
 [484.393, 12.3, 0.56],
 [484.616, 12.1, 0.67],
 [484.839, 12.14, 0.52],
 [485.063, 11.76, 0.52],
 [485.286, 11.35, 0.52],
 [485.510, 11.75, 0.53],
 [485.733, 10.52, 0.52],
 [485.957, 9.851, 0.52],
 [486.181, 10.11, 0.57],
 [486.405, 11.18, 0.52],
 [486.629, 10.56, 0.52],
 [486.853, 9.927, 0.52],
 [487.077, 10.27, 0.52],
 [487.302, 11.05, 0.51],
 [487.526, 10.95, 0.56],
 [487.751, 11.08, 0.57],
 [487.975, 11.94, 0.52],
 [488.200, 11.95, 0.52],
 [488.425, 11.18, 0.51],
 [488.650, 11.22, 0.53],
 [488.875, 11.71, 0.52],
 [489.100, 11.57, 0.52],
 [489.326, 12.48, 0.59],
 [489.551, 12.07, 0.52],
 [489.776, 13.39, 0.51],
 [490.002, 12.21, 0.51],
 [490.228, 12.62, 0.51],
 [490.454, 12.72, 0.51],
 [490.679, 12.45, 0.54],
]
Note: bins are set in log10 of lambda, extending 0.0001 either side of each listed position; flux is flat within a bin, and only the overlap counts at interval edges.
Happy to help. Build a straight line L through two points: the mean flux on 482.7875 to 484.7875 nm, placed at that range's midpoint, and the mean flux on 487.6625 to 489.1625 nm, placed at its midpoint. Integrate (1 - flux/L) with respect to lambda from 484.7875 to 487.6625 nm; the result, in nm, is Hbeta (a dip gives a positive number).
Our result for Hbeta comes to 0.241 nm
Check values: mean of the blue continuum 12.2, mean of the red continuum 11.5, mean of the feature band 10.9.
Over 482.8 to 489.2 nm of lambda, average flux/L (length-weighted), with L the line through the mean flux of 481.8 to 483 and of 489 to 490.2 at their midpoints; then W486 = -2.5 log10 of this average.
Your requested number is 0.10 mag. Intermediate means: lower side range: 12.6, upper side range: 12.4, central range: 11.4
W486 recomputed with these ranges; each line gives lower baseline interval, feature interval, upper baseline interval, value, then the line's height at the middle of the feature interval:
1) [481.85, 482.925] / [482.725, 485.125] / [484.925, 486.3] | -0.04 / 11.8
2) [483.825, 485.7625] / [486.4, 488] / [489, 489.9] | 0.12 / 12.1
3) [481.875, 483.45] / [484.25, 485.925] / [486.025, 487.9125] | -0.01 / 11.5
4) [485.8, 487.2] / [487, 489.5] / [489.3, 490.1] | 0.01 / 11.5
